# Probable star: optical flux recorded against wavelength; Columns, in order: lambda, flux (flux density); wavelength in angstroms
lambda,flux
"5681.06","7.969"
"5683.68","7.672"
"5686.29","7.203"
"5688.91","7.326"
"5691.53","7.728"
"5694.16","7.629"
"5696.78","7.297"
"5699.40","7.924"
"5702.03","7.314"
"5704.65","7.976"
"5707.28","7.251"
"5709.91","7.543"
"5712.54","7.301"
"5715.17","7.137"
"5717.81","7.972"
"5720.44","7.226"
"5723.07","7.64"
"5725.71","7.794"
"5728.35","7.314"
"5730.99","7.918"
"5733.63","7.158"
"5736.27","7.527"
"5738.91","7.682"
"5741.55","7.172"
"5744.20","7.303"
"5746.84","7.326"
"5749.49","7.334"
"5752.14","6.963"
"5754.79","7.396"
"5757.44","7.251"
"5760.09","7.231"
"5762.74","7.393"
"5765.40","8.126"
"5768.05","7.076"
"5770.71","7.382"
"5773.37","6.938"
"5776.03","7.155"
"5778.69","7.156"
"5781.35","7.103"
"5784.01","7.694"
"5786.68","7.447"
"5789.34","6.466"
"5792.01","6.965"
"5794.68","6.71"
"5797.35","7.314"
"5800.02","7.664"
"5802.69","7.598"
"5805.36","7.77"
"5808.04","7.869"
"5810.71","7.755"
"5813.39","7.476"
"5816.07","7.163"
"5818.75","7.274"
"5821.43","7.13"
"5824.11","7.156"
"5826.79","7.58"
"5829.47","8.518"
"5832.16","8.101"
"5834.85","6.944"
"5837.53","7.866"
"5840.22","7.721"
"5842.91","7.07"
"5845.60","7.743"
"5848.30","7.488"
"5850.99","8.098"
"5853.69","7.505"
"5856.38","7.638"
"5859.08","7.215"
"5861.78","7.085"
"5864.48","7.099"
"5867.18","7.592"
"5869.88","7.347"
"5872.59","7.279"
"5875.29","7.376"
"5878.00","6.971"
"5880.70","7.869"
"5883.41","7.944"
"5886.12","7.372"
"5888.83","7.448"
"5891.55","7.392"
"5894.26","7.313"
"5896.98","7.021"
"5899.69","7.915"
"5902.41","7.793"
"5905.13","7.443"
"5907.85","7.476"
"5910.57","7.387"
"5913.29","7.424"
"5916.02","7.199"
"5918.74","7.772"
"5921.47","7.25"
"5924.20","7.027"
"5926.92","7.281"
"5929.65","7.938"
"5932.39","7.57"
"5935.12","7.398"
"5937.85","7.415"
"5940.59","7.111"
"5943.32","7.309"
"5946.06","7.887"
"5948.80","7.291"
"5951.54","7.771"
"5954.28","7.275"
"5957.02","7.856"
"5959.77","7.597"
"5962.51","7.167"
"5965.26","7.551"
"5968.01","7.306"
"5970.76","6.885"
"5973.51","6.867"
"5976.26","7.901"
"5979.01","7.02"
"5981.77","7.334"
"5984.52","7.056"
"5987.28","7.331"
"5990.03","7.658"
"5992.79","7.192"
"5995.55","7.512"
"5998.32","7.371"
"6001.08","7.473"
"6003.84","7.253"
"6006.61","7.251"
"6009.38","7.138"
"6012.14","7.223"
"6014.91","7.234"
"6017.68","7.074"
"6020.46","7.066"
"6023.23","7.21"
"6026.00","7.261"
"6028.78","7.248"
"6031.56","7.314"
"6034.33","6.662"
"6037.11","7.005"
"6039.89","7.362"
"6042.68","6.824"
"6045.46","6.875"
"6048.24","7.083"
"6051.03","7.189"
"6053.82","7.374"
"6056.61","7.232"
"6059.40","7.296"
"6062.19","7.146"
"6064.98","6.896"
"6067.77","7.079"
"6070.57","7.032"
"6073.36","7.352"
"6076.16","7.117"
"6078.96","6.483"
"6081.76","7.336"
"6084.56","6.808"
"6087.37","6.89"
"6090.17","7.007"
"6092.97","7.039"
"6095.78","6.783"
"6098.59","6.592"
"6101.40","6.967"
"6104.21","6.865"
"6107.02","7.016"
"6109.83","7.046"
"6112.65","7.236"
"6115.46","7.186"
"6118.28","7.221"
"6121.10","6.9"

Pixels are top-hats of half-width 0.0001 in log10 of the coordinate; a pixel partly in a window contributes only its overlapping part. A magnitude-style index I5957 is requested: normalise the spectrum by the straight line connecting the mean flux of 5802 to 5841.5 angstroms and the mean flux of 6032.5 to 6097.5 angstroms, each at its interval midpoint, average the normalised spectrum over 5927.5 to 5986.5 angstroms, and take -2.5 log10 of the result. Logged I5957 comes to -0.02 mag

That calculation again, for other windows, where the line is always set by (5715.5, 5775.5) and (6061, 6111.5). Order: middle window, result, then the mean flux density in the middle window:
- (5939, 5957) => -0.05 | 7.47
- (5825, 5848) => -0.06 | 7.67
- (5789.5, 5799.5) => 0.05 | 6.98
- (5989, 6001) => -0.05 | 7.43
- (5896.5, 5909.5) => -0.05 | 7.56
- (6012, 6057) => -0.01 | 7.13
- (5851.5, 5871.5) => -0.02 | 7.38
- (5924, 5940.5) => -0.04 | 7.44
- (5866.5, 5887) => -0.03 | 7.47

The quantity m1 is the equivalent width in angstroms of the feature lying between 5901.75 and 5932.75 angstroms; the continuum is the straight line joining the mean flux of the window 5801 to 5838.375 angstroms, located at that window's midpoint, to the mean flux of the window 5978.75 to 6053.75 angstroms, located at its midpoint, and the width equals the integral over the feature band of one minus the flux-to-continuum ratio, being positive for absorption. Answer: -0.3 angstroms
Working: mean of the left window 7.58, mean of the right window 7.2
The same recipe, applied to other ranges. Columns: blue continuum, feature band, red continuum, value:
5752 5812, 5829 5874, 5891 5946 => -0.9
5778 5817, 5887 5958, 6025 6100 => -2.5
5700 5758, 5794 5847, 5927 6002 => -0.7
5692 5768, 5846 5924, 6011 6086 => -1.7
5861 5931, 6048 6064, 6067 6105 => -0.4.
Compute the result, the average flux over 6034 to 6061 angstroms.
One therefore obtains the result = 7.11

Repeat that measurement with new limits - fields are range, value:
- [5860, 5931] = 7.42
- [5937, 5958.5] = 7.49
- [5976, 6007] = 7.35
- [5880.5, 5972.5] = 7.45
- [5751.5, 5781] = 7.28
